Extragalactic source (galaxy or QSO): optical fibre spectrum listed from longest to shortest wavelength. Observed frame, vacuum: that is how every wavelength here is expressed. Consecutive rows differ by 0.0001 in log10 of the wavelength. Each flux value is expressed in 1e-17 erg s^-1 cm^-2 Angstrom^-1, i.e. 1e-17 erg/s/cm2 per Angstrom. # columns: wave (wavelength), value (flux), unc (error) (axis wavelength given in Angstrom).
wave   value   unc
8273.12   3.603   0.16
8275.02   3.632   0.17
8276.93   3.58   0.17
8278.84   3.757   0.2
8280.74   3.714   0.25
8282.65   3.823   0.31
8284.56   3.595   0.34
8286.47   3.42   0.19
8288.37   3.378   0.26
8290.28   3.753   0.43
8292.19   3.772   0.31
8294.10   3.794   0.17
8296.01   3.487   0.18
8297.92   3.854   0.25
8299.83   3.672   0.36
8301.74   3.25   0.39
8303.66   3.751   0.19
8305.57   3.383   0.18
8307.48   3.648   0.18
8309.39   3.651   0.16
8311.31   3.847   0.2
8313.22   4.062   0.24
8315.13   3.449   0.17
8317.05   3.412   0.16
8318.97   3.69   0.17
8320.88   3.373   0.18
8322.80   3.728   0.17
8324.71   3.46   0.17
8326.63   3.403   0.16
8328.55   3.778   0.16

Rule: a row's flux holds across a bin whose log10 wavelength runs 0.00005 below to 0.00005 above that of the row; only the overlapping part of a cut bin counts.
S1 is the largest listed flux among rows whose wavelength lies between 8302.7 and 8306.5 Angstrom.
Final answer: 3.751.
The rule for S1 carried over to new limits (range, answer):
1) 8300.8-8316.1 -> 4.062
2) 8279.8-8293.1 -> 3.823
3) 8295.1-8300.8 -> 3.854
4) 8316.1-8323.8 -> 3.728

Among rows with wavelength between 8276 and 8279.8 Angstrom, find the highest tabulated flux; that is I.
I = 3.757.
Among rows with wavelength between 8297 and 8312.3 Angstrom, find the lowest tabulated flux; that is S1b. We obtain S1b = 3.25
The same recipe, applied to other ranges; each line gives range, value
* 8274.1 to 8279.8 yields 3.58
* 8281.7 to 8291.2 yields 3.378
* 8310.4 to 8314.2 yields 3.847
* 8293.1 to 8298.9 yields 3.487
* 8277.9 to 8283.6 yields 3.714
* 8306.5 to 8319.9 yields 3.412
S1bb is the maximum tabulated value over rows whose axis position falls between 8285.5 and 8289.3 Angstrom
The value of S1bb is 3.42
